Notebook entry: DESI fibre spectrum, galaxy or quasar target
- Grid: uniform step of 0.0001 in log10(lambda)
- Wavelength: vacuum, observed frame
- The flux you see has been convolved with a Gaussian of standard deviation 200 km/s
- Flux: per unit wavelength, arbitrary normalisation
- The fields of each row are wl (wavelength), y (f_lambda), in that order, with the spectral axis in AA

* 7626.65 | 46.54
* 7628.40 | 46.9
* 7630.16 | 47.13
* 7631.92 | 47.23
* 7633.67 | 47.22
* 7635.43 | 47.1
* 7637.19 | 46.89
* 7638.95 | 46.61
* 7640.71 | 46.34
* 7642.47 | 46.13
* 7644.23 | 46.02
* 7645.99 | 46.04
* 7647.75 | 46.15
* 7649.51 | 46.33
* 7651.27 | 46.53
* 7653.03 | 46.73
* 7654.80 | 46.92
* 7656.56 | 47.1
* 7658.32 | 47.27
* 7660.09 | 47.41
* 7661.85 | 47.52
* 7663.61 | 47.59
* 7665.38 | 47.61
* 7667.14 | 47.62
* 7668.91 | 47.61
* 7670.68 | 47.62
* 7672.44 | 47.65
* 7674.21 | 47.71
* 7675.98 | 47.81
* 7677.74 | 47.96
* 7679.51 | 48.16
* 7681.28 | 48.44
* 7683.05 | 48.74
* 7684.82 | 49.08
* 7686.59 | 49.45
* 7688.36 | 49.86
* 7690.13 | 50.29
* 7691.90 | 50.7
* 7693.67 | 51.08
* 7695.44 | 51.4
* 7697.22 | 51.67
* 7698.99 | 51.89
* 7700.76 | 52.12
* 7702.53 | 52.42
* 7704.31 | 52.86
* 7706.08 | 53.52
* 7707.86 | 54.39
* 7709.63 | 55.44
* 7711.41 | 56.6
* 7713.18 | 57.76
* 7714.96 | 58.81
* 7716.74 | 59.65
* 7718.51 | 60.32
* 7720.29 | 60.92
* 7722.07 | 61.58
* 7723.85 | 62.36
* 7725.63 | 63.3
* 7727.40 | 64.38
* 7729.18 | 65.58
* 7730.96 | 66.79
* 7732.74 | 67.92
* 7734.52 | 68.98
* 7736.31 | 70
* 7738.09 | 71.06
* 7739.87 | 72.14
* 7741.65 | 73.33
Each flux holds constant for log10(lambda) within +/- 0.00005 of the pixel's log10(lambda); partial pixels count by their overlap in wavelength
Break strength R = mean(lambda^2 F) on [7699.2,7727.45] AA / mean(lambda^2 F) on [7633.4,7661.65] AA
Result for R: 1.26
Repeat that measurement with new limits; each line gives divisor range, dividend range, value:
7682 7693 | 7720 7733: 1.30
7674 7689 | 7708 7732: 1.27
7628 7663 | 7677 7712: 1.11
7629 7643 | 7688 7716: 1.16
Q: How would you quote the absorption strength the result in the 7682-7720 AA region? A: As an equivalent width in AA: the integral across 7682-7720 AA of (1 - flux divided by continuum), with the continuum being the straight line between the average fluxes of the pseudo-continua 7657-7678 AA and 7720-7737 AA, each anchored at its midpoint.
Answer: 2.6 AA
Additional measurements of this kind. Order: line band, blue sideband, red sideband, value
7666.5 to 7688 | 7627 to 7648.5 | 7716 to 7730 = 2.3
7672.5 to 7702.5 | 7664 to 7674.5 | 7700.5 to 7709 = 0.4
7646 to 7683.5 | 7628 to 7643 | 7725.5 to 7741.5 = 4.1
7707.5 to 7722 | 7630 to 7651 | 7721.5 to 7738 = 1.0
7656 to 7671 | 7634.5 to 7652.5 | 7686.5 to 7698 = 0.2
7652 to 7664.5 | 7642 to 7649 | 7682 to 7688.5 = 0.0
